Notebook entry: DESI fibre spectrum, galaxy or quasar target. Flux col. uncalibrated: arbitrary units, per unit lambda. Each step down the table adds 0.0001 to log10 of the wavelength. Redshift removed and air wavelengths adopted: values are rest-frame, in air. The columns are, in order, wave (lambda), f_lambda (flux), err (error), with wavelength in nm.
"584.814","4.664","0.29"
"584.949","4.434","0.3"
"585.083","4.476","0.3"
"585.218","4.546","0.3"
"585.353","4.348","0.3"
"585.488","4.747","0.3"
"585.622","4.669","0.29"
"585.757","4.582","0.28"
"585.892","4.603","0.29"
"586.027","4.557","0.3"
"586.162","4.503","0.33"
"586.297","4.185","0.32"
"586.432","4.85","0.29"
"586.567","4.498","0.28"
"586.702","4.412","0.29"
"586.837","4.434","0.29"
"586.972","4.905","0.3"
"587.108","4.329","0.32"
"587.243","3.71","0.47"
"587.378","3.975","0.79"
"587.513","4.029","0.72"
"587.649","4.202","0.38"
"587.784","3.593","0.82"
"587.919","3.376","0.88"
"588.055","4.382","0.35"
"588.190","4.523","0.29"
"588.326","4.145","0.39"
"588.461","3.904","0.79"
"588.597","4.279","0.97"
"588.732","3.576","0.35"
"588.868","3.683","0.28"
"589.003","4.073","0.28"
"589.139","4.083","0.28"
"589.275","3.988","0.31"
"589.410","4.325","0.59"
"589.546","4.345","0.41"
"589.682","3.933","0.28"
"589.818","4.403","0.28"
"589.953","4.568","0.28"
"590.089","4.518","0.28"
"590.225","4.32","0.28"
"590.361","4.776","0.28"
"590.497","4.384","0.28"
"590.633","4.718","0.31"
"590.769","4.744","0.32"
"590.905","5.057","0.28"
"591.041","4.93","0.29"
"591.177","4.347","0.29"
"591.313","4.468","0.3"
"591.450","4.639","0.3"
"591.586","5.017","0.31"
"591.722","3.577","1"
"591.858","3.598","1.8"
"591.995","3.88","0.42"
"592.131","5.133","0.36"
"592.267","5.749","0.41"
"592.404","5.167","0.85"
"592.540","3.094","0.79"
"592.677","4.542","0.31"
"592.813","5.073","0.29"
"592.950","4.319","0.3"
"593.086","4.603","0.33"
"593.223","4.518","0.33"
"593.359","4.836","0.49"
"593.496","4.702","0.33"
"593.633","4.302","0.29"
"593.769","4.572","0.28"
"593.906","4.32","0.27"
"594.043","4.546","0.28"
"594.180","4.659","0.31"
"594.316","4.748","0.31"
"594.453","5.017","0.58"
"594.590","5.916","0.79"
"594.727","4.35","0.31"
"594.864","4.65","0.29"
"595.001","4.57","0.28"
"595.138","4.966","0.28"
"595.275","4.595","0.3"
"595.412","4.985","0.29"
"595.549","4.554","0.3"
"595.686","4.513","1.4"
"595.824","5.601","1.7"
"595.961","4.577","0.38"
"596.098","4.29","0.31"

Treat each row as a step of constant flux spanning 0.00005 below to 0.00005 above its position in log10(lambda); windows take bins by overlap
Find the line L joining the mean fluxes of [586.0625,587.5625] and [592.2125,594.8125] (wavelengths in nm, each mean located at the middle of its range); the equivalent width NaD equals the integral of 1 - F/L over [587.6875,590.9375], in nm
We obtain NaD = 0.18 nm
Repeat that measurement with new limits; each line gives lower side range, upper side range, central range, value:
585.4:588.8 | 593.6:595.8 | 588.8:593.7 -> 0.07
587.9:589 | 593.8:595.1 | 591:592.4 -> -0.04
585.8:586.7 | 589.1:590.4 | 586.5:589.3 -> 0.21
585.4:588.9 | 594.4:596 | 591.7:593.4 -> 0.06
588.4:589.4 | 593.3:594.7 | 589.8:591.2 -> -0.14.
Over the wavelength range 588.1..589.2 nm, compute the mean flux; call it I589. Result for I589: 4.04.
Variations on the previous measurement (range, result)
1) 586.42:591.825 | 4.29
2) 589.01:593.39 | 4.48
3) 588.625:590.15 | 4.14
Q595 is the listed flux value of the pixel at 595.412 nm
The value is 4.985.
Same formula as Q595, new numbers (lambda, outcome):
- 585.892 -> 4.603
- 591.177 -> 4.347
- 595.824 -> 5.601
